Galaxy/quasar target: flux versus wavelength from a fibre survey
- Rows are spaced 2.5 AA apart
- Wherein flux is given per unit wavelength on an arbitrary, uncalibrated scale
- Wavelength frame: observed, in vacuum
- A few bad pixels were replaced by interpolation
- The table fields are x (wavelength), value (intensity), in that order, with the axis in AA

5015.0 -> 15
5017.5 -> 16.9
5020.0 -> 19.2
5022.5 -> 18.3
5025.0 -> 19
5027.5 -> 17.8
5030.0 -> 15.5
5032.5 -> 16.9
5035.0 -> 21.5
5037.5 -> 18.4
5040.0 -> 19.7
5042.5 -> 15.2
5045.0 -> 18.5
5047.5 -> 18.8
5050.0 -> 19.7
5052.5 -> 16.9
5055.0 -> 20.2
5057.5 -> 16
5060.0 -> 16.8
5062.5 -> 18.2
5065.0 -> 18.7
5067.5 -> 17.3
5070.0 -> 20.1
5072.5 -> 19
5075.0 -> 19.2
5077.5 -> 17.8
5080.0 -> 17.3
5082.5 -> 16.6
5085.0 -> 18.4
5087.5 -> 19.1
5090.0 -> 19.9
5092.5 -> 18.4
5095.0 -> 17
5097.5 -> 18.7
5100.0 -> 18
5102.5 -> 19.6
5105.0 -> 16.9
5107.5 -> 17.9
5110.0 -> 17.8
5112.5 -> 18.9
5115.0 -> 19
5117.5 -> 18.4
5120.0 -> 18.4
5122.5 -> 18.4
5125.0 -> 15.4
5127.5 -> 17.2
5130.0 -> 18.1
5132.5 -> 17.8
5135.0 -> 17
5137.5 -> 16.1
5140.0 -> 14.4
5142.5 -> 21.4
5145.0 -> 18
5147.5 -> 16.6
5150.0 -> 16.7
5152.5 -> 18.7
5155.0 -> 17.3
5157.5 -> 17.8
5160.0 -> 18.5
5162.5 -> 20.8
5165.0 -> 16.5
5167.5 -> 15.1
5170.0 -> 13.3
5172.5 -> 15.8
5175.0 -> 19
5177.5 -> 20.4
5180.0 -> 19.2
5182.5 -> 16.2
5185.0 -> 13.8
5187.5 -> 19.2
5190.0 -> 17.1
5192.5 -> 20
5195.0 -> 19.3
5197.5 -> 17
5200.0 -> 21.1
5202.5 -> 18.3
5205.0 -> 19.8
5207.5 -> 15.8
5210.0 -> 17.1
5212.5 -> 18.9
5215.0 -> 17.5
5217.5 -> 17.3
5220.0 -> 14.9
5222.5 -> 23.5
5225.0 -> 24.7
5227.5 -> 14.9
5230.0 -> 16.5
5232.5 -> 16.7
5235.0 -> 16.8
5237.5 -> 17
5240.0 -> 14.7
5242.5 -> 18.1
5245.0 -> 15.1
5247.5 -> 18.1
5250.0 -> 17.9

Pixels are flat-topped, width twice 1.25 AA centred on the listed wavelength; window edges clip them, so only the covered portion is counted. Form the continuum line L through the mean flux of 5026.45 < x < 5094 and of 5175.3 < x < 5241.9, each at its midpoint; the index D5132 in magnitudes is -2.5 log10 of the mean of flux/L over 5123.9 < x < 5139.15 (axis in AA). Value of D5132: 0.08 mag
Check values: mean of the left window 18.2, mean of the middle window 16.9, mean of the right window 18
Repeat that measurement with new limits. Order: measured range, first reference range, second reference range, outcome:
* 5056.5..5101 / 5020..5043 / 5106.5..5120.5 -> 0.01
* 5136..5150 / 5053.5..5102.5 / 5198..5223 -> 0.06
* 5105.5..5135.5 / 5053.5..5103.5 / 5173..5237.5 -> 0.02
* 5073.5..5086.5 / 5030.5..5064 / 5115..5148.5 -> 0.00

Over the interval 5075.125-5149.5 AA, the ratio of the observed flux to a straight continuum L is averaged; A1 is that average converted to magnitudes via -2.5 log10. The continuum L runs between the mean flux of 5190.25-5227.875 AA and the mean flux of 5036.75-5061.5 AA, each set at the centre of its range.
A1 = 0.02 mag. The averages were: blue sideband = 18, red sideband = 18.7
